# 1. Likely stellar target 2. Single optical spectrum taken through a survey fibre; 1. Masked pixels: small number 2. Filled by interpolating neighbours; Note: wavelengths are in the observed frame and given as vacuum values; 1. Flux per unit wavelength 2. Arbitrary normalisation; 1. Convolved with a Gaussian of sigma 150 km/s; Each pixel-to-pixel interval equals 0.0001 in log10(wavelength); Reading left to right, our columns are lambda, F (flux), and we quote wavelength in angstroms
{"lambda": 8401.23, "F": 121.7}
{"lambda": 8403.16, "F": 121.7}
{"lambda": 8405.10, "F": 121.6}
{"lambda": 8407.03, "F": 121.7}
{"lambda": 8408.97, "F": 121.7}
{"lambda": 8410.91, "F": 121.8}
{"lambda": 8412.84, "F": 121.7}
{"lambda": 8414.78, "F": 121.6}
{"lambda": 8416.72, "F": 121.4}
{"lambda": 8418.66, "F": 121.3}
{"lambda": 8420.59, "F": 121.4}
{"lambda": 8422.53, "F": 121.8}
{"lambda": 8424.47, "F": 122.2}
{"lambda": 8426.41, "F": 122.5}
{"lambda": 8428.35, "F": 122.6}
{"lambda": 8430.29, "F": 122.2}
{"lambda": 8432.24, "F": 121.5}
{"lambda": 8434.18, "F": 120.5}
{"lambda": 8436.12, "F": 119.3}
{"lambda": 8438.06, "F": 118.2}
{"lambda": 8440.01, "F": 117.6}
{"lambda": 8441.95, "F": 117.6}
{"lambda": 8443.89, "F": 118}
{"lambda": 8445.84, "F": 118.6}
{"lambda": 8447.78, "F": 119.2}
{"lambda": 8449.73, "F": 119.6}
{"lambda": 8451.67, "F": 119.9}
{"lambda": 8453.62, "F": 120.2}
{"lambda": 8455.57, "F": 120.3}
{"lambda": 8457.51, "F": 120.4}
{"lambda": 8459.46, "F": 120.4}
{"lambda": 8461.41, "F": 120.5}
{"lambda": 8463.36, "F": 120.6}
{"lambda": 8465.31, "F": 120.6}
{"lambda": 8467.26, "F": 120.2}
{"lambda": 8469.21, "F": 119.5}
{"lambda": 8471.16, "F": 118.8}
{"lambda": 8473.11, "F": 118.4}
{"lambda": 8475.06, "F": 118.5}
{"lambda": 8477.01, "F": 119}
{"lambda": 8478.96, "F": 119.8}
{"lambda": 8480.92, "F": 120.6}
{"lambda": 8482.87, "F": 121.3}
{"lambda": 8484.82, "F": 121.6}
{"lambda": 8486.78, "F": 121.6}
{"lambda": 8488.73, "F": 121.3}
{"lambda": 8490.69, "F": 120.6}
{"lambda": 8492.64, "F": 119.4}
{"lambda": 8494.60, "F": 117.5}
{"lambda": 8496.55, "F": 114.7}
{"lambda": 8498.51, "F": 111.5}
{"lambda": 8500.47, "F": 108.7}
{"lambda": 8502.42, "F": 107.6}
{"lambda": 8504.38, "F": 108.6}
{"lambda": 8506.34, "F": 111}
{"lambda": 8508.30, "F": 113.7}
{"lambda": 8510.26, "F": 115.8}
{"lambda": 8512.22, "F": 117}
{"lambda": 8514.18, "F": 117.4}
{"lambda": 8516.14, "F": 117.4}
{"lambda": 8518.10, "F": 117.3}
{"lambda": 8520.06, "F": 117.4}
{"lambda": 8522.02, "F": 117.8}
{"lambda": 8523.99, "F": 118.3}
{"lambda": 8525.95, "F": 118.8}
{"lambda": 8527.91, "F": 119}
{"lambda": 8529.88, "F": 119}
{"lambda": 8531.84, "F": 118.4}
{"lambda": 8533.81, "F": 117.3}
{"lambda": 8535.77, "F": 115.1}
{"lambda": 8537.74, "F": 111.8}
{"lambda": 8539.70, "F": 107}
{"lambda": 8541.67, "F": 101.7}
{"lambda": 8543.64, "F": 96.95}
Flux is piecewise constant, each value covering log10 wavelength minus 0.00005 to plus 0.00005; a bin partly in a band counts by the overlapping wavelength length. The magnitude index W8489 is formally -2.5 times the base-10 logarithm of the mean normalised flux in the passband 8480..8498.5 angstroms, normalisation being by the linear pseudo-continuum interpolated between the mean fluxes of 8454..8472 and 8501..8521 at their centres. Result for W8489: -0.023 mag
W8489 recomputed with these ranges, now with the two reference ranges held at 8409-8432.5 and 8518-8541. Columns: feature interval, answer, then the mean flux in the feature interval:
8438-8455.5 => 0.01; 119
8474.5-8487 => -0.01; 120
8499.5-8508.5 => 0.08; 110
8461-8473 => 0.00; 120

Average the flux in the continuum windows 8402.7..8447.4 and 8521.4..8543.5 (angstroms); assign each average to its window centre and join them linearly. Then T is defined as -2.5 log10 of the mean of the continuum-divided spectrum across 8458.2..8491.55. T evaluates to -0.02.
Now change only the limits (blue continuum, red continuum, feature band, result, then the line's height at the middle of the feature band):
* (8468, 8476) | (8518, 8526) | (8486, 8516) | 0.03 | 118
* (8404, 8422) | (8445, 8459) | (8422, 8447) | 0.00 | 121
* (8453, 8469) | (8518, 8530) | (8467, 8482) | 0.00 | 120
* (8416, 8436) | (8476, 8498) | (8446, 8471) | 0.00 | 121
